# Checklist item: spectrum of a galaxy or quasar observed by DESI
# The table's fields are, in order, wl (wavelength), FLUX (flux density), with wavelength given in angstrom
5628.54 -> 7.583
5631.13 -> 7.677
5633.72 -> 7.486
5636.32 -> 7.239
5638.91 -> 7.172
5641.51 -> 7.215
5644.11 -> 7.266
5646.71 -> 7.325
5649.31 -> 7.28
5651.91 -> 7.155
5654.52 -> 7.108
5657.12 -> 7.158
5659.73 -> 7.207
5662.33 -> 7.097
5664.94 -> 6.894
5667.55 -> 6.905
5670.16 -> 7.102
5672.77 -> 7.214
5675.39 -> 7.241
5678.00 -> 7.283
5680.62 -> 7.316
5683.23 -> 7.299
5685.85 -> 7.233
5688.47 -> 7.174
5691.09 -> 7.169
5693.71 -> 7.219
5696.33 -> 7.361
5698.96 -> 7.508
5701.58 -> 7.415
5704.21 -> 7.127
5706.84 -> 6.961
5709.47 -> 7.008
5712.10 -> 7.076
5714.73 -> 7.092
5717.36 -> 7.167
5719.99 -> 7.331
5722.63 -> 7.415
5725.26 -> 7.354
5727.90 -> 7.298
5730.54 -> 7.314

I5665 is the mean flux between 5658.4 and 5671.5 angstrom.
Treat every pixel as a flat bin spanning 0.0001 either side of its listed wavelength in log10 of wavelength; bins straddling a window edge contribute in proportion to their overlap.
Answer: 7.04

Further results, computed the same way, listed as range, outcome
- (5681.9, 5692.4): 7.22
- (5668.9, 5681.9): 7.23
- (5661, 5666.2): 7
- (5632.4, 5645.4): 7.28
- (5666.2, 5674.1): 7.07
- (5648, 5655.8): 7.18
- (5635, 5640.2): 7.21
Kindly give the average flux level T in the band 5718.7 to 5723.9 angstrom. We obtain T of 7.37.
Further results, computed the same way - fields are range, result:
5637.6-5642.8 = 7.2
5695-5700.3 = 7.44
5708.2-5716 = 7.06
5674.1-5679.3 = 7.27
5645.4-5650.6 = 7.3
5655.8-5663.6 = 7.16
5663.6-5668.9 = 6.9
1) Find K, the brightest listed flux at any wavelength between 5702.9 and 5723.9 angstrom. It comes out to 7.415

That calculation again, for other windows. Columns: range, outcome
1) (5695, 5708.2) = 7.508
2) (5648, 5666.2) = 7.28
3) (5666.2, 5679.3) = 7.283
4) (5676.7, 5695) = 7.316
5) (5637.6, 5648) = 7.325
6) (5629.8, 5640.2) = 7.677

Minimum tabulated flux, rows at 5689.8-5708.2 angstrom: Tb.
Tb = 6.961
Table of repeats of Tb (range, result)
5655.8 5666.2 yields 6.894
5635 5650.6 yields 7.172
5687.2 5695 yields 7.169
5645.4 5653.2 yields 7.155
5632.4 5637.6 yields 7.239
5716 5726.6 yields 7.167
